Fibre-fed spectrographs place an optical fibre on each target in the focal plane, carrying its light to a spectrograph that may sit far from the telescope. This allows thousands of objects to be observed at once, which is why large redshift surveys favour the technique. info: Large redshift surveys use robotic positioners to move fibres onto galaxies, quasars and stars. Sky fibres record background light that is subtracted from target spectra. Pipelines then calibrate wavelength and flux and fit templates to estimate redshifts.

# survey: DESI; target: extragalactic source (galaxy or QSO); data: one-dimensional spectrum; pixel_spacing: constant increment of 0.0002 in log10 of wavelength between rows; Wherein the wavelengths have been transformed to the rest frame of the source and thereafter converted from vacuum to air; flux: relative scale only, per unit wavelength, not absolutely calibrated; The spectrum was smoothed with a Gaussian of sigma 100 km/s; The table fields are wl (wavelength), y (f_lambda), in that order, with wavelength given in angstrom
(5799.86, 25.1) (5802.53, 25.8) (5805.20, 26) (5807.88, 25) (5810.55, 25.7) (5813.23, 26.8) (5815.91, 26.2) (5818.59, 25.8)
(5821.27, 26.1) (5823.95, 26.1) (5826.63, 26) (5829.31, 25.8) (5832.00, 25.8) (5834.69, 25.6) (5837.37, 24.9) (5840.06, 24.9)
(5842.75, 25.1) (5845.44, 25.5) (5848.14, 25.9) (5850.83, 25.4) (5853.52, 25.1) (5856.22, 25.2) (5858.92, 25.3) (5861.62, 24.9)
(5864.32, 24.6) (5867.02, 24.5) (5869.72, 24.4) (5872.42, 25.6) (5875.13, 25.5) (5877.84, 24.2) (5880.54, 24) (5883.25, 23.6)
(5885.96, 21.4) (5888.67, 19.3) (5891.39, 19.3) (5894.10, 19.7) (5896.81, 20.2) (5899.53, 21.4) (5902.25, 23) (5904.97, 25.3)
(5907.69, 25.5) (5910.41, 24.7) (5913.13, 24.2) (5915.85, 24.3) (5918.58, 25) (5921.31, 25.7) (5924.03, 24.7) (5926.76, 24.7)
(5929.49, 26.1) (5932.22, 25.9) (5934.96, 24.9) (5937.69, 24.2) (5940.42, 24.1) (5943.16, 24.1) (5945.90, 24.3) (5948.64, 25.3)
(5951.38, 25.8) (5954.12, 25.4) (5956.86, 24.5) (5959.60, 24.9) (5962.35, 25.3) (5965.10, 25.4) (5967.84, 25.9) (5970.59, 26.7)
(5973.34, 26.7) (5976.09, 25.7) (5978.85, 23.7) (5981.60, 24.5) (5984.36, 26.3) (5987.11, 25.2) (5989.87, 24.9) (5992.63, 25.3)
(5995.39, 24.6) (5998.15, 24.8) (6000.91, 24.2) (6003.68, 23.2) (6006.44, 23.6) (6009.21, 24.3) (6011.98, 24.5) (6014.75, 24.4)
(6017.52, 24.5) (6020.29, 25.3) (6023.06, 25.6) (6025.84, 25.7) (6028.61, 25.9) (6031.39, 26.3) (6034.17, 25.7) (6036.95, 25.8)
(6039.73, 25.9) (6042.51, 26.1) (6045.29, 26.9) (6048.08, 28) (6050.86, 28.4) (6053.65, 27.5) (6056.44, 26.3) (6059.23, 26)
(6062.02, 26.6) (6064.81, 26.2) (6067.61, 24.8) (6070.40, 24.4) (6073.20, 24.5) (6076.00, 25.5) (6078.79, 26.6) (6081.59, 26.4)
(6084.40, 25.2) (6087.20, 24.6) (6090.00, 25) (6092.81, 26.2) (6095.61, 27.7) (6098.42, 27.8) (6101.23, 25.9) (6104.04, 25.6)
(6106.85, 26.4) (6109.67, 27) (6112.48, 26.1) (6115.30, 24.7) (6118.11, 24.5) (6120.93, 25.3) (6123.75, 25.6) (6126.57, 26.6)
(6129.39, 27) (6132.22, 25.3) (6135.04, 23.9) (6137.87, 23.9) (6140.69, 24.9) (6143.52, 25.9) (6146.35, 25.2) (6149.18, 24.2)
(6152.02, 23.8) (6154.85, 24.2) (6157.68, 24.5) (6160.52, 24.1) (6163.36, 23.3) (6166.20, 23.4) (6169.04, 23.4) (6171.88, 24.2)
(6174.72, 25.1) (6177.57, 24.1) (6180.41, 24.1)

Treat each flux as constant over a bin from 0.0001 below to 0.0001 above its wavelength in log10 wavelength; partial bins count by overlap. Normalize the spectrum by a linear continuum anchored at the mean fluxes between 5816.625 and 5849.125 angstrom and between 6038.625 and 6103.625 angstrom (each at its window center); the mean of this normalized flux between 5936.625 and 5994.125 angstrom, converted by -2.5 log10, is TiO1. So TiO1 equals 0.03 mag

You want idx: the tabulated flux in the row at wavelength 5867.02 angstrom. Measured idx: 24.5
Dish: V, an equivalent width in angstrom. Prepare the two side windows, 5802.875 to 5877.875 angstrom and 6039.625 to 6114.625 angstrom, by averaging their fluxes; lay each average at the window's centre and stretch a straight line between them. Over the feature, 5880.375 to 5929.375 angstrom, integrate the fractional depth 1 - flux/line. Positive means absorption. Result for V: 4.7 angstrom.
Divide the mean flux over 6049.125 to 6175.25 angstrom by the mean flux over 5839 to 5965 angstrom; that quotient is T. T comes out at 1.05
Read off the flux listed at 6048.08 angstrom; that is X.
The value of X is 28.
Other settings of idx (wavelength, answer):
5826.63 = 26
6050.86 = 28.4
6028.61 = 25.9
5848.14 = 25.9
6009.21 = 24.3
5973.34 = 26.7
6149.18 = 24.2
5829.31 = 25.8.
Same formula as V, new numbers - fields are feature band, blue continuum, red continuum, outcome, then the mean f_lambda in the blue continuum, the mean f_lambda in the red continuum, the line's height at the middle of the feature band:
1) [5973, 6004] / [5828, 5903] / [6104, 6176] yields -0.7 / 23.9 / 24.9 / 24.4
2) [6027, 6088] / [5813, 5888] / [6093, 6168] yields -2.1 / 25.1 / 25.3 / 25.2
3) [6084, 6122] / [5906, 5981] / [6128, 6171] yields -2.0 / 25.1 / 24.5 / 24.6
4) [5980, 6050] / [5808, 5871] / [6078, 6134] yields 1.4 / 25.5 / 26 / 25.8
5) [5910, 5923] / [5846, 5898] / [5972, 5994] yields -0.3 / 23.6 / 25.3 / 24.3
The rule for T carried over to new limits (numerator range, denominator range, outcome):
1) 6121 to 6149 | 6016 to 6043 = 0.99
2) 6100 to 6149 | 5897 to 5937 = 1.04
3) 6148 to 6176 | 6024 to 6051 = 0.91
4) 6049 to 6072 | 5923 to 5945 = 1.06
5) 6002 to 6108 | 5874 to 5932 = 1.10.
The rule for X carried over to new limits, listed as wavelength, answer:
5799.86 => 25.1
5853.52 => 25.1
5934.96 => 24.9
